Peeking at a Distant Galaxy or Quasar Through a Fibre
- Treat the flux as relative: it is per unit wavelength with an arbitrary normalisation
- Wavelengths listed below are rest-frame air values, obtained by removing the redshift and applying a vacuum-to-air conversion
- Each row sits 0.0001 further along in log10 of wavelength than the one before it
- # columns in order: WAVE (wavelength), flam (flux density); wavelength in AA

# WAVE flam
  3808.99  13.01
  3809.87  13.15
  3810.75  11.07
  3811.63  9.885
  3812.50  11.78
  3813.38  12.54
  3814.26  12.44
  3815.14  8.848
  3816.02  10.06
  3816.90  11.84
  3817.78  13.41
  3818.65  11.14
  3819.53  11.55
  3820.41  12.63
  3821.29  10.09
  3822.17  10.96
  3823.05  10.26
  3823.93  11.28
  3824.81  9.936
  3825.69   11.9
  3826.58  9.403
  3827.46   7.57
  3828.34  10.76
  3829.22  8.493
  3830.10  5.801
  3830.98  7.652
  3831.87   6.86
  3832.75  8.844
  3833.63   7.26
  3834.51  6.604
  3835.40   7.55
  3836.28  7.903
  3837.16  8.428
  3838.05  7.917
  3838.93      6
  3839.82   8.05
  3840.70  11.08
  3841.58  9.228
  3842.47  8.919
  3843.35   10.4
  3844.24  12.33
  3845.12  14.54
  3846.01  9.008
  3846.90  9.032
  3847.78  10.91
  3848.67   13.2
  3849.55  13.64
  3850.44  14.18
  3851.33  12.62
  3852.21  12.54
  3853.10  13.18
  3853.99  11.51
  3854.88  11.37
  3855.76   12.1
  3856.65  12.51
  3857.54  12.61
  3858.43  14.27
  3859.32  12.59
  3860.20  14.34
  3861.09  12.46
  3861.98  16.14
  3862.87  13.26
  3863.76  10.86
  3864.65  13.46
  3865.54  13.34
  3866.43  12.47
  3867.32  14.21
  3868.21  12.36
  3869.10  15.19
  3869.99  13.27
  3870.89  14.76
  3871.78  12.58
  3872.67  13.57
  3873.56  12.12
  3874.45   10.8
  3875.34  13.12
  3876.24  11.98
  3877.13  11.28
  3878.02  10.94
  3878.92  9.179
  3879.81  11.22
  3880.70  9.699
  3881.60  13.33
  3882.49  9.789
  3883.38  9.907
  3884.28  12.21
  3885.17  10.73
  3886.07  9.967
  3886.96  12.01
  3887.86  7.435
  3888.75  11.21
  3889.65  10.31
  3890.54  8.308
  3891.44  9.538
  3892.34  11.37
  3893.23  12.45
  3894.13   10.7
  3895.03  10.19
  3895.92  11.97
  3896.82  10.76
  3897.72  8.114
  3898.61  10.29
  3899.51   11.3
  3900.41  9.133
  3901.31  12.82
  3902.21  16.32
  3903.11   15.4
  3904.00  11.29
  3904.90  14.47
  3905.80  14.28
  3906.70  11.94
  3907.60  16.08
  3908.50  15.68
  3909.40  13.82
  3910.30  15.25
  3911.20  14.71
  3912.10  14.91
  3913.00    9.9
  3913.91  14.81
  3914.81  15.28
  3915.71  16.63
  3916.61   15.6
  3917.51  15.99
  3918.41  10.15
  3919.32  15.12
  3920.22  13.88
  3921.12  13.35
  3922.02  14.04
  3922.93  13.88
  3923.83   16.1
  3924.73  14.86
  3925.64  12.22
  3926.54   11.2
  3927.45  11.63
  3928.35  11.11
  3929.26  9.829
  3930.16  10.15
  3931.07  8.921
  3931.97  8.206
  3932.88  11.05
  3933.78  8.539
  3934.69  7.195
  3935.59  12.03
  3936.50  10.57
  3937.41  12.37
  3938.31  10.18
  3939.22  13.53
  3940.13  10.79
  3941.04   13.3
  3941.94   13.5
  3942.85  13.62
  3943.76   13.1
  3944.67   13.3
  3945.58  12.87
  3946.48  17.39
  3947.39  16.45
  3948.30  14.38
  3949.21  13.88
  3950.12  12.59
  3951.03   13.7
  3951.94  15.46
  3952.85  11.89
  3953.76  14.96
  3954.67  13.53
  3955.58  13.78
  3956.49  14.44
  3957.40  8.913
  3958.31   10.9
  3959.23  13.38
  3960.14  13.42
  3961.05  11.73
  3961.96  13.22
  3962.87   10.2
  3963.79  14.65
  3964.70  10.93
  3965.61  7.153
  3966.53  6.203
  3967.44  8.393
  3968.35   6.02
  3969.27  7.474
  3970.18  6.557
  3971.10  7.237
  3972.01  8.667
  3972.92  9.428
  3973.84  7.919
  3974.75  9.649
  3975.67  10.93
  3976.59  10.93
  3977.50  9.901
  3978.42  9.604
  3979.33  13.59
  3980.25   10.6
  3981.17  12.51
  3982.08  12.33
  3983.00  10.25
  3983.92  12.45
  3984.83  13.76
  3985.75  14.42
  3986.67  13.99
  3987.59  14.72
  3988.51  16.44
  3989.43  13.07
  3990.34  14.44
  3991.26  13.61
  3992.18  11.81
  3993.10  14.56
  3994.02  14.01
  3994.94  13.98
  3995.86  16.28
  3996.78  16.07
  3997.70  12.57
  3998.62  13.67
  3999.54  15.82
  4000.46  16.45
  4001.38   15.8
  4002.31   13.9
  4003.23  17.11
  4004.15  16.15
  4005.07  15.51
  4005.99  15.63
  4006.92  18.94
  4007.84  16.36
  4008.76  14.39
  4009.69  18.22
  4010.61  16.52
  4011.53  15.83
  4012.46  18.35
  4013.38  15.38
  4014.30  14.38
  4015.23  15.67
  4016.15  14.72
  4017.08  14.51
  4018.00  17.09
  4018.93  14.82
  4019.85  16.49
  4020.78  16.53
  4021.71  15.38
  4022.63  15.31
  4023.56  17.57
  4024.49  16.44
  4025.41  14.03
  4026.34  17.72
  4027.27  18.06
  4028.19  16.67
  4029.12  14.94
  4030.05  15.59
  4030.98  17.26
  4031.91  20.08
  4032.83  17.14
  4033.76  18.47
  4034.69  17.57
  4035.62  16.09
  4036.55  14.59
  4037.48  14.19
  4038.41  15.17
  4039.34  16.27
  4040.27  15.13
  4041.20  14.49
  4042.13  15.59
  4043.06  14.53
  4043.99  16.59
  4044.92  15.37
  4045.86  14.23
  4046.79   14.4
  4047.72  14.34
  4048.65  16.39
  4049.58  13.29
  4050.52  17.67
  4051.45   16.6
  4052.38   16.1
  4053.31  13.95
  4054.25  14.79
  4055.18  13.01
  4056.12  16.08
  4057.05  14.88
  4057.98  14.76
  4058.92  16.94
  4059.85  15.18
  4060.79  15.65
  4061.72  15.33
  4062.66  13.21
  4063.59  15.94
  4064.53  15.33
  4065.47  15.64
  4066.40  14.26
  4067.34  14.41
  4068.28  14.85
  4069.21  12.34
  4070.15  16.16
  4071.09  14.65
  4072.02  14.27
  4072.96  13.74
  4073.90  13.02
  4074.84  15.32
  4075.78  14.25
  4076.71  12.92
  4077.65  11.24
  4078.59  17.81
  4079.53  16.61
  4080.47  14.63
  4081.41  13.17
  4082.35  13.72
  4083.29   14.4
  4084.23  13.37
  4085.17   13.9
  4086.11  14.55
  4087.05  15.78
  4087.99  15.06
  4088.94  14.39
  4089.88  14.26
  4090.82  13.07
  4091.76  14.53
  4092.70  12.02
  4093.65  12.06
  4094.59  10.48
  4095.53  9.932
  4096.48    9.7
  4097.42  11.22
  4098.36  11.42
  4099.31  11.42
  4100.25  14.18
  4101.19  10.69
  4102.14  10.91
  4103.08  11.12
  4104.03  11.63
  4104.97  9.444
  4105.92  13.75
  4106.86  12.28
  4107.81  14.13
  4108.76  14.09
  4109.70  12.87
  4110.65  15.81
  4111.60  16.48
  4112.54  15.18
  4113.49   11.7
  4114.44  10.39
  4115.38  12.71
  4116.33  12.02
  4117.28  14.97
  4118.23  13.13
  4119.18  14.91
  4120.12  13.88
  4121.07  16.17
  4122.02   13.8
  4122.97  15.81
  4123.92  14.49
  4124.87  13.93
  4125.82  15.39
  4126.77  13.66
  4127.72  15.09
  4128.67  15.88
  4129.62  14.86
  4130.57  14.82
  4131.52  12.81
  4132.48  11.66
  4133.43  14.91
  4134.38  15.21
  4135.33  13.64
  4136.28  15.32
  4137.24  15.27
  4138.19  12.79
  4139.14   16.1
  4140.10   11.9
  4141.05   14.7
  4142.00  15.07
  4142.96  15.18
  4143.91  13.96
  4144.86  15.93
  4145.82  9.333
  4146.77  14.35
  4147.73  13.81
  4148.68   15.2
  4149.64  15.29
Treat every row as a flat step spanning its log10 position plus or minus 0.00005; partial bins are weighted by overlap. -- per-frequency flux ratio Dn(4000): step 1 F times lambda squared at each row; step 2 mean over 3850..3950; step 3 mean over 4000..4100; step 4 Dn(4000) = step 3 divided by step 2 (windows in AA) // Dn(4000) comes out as 1.30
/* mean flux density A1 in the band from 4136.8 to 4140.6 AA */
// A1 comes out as 14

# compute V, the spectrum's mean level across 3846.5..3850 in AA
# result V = 11.7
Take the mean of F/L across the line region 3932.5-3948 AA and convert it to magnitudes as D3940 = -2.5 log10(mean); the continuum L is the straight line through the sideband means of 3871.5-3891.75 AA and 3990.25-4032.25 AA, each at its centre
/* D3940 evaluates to 0.06 mag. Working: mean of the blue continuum 10.9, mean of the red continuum 15.8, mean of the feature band 12.4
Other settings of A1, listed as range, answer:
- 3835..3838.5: 7.96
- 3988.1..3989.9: 14.8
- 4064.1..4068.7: 14.9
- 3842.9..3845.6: 12.4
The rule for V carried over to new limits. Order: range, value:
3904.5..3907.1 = 13.6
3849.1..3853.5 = 13.2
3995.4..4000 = 14.9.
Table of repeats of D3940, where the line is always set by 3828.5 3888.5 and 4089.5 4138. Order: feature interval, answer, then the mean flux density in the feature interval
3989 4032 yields -0.250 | 15.7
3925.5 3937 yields 0.160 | 10.2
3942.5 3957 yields -0.179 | 14.1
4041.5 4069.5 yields -0.175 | 15.1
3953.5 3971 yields 0.126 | 10.7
